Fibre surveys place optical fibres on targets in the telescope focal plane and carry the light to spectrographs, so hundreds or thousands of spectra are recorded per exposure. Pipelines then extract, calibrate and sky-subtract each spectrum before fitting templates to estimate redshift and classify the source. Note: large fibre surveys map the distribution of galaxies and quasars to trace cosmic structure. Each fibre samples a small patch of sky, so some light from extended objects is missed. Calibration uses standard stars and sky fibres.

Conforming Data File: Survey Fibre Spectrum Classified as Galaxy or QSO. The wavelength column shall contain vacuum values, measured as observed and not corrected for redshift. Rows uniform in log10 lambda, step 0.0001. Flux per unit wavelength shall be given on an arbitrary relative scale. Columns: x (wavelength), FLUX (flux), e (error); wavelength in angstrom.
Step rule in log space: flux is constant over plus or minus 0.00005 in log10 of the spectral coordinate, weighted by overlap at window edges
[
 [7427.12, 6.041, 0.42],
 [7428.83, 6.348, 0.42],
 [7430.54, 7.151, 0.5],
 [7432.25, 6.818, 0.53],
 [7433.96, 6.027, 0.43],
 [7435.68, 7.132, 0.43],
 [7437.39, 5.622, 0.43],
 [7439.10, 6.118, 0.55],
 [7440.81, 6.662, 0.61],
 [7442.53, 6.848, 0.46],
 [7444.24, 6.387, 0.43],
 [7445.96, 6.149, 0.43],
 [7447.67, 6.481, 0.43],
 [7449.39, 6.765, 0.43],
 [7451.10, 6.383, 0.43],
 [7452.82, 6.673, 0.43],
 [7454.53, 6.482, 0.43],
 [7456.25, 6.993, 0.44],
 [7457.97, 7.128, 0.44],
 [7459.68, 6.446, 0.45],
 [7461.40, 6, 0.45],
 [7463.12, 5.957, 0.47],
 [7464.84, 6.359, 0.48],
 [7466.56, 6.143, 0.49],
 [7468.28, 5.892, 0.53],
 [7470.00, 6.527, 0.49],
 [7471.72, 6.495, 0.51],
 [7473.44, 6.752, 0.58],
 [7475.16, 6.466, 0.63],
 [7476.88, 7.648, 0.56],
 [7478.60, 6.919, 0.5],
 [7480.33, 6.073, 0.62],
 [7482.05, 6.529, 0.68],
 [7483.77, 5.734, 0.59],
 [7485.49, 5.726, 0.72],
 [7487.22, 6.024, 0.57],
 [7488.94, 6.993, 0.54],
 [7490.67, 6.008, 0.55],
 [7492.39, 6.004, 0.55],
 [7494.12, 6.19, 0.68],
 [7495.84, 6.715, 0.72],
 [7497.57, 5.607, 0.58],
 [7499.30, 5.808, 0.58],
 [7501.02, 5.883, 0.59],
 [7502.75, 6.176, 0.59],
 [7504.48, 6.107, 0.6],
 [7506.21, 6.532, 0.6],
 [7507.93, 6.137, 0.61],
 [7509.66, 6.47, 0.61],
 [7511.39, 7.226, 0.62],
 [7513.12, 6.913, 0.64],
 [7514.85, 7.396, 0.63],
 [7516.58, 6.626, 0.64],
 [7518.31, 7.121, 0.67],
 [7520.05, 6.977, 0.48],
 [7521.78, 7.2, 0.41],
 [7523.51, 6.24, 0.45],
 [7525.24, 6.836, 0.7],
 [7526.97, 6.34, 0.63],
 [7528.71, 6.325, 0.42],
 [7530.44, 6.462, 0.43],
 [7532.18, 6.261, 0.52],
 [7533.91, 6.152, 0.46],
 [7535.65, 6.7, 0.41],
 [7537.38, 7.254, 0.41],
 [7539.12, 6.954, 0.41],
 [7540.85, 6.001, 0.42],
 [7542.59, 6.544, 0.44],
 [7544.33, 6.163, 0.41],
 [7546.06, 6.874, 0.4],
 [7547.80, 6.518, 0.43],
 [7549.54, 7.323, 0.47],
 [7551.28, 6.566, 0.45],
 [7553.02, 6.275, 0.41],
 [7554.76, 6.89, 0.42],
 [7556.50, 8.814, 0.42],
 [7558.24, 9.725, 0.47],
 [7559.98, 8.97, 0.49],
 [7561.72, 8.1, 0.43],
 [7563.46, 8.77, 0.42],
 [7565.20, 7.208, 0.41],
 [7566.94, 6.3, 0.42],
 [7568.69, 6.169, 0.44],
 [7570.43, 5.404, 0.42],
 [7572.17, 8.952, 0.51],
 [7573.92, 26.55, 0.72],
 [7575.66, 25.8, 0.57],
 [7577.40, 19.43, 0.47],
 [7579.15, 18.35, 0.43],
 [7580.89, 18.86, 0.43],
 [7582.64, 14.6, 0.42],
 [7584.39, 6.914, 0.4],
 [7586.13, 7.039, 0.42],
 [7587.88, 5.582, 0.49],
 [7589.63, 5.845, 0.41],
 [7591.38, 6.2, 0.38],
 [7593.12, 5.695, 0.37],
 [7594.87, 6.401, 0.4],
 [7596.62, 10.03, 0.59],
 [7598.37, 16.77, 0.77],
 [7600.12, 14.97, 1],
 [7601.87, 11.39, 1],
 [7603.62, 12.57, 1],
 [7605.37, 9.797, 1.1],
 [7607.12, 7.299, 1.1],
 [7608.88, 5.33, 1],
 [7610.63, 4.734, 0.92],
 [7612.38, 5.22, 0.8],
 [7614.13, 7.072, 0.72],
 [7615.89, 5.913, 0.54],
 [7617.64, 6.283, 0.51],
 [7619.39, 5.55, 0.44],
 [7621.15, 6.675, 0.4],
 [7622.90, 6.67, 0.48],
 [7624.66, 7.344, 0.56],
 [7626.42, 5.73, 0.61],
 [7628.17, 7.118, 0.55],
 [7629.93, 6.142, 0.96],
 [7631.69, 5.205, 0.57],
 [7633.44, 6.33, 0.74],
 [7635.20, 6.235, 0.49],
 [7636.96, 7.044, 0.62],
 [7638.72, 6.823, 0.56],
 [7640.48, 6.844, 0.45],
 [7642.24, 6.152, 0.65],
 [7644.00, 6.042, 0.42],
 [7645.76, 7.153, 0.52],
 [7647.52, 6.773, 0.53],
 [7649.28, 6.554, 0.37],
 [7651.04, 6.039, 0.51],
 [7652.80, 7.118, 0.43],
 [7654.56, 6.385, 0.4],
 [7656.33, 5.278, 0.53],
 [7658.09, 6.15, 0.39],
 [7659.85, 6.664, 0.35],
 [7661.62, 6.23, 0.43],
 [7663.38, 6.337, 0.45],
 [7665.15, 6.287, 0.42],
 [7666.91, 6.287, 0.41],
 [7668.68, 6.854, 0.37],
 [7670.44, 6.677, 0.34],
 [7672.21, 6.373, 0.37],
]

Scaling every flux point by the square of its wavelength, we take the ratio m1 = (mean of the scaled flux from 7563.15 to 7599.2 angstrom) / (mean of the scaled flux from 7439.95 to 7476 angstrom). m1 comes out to 1.80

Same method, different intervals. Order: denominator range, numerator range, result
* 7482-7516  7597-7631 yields 1.31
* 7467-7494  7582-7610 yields 1.47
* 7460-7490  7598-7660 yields 1.18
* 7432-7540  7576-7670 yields 1.28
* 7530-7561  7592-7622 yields 1.20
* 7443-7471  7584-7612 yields 1.37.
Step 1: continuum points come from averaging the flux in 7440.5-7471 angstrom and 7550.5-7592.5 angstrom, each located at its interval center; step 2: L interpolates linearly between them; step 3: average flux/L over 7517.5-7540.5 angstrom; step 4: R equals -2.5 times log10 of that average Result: 0.330 mag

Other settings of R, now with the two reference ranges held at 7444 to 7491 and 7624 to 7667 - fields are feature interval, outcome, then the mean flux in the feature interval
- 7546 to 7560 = -0.168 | 7.5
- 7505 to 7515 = -0.047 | 6.72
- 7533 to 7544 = -0.025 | 6.58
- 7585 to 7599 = -0.208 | 7.78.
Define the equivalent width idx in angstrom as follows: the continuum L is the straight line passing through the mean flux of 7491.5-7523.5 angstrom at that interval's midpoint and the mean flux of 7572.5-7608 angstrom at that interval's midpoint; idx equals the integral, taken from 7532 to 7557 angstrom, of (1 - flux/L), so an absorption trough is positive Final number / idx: 6.6 angstrom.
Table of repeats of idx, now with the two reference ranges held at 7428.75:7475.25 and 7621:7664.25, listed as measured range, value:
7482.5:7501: 1.10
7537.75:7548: -0.14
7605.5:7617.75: 0.48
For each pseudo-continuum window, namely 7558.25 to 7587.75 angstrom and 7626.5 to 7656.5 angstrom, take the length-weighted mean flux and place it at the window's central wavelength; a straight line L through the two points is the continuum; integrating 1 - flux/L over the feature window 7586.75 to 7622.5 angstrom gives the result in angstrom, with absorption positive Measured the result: 5.8 angstrom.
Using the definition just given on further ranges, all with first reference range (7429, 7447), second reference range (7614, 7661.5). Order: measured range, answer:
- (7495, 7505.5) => 0.7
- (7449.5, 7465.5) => -0.1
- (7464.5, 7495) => 0.5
